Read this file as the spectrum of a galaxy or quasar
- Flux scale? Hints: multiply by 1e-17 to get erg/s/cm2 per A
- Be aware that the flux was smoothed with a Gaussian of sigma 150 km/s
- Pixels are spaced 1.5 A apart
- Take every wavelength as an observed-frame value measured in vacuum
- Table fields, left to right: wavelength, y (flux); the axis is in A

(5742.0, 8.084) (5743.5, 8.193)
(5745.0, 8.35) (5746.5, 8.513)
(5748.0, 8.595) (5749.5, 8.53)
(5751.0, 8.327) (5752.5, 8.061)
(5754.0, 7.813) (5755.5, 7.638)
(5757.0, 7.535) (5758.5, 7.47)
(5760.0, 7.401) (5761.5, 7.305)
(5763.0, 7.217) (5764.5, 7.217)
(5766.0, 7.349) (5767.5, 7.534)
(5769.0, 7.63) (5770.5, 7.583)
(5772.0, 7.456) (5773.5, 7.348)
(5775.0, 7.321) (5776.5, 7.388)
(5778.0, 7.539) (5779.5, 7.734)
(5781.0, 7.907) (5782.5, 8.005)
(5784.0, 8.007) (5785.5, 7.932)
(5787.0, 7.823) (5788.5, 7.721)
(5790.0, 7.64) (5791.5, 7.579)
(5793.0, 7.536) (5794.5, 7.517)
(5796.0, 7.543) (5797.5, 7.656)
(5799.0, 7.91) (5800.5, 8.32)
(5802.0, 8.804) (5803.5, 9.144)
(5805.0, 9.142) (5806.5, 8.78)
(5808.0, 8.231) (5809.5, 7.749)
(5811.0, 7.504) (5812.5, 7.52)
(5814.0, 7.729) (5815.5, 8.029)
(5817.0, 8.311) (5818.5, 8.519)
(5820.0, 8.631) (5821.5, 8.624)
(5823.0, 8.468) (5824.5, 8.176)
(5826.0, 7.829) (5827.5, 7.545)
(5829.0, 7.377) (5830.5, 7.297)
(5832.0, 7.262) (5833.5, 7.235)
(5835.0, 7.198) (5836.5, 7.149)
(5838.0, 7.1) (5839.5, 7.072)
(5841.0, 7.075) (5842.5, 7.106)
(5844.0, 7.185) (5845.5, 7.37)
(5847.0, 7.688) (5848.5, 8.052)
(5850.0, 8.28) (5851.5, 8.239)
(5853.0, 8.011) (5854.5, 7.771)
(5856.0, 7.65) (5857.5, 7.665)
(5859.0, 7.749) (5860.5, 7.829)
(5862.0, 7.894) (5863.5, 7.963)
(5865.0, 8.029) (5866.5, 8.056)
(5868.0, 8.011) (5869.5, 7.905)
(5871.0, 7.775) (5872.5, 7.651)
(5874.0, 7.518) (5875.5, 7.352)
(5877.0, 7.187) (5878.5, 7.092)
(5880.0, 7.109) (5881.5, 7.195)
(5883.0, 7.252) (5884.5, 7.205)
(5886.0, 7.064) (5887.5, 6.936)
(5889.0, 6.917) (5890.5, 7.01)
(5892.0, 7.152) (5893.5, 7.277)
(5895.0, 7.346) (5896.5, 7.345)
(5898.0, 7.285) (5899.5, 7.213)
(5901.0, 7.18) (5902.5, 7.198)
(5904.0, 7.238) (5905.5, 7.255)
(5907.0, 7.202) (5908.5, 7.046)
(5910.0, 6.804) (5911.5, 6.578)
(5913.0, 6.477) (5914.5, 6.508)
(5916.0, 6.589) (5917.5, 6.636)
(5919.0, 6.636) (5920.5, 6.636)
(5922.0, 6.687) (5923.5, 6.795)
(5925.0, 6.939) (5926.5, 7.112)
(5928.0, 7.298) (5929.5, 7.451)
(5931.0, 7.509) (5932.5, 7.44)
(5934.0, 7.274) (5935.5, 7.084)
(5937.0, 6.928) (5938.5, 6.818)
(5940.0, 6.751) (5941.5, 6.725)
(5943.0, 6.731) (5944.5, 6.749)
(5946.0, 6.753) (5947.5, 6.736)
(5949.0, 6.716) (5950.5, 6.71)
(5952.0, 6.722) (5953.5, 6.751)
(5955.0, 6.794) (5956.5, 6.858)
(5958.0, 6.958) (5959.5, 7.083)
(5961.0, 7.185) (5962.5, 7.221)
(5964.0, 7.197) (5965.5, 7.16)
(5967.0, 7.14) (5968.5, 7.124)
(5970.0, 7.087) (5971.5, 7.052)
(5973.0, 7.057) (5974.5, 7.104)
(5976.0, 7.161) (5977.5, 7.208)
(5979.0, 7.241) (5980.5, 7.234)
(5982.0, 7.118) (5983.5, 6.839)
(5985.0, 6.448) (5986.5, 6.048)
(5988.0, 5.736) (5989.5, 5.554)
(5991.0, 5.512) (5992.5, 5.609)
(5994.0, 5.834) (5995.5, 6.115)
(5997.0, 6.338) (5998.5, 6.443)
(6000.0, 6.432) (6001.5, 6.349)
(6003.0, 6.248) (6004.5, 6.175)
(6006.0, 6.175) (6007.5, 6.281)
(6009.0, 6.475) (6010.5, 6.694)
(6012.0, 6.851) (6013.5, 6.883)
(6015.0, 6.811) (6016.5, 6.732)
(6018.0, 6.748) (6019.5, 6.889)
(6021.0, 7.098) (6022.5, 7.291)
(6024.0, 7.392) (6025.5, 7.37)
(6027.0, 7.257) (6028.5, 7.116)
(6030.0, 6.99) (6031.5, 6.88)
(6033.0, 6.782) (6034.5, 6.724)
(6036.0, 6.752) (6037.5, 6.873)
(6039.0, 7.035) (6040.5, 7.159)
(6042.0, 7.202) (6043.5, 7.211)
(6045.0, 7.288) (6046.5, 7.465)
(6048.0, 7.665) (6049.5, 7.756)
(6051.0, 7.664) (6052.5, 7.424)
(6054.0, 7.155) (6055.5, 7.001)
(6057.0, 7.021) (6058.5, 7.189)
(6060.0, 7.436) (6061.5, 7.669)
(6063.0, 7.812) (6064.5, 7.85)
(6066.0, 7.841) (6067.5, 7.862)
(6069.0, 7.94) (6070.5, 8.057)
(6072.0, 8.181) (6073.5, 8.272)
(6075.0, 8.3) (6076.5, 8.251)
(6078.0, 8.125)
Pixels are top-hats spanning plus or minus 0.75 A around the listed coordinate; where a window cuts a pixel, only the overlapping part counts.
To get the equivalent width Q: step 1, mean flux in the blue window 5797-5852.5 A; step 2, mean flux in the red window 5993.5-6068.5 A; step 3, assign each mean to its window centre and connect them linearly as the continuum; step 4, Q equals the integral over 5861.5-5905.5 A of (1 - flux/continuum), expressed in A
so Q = 1.4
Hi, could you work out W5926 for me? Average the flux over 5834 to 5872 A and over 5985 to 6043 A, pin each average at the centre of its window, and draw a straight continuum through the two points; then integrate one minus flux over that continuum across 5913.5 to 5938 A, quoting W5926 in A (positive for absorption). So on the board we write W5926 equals 0.76 A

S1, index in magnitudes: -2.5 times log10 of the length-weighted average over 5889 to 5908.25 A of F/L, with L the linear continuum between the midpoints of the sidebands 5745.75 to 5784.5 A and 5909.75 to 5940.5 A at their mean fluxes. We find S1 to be -0.03 mag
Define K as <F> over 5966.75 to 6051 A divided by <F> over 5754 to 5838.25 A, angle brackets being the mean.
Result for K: 0.9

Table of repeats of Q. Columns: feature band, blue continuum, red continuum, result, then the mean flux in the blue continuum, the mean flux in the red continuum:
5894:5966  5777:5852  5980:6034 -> 1.1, 7.83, 6.57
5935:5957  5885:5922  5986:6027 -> -0.1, 6.98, 6.46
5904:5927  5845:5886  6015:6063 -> 2.2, 7.68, 7.17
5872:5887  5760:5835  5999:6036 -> 0.4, 7.82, 6.77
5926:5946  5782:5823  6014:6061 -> 1.3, 8.08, 7.14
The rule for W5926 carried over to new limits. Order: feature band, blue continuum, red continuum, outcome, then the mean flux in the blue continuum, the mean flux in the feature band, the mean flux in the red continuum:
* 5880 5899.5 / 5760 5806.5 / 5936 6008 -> -0.04 A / 7.77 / 7.17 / 6.67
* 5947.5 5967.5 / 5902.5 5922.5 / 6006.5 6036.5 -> -0.31 A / 6.81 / 6.95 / 6.9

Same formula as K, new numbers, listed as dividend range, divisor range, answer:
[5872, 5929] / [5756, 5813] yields 0.91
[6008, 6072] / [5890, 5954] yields 1.04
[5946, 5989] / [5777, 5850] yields 0.88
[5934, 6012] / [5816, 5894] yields 0.88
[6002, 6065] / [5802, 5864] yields 0.90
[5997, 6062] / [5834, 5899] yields 0.93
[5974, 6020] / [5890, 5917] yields 0.92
